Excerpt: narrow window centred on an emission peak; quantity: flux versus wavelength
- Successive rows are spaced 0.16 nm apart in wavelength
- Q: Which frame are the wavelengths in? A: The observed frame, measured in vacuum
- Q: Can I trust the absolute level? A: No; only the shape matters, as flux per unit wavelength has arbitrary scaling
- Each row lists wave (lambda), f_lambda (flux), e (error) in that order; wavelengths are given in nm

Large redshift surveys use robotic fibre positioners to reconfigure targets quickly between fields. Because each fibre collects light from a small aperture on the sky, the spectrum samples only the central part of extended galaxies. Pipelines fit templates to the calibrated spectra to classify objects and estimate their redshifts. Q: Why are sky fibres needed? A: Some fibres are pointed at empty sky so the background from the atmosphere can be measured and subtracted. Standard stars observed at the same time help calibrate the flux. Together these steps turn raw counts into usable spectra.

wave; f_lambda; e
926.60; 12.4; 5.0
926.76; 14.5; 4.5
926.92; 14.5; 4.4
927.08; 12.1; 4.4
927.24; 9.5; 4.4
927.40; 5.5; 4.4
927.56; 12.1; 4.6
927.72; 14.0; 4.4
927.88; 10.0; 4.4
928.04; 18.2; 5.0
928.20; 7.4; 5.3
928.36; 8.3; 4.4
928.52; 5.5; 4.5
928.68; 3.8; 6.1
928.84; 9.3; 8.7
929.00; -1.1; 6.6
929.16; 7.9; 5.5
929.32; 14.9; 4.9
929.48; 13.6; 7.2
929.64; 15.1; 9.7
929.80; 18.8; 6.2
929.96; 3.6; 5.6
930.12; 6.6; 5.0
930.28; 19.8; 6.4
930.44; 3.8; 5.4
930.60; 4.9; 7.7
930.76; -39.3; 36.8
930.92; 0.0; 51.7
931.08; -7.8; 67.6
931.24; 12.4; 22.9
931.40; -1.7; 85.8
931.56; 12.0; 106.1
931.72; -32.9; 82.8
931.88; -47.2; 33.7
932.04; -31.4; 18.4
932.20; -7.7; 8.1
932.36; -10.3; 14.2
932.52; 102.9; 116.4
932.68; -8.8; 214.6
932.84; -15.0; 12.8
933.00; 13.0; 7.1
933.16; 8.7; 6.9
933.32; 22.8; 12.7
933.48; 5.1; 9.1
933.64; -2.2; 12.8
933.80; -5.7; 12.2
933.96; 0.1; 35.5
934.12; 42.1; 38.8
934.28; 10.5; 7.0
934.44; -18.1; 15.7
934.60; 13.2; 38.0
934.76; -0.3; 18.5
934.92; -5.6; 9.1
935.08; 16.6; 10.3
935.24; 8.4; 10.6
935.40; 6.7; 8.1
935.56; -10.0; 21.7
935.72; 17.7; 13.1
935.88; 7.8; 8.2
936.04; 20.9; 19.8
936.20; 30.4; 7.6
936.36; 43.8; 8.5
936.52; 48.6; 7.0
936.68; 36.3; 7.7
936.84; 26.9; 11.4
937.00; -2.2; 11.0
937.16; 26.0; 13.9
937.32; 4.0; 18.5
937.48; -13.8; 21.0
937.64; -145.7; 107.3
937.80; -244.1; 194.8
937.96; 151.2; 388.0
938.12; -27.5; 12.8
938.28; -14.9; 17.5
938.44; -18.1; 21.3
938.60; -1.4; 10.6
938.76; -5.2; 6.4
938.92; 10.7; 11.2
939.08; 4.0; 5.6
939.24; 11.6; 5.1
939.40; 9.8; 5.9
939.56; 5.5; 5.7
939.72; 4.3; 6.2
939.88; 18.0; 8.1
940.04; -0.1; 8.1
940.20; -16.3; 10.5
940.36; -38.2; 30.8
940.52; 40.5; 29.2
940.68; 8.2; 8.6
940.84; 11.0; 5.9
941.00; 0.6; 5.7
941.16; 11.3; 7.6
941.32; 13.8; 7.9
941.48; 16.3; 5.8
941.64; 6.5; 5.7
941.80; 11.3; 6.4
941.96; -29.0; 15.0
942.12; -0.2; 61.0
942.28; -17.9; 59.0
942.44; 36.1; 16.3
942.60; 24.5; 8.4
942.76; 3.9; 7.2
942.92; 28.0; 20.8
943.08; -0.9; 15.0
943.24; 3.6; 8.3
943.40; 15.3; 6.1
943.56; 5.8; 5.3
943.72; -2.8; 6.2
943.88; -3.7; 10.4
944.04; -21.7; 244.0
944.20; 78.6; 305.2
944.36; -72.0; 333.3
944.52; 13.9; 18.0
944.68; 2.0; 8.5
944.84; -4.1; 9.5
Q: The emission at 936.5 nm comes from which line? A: H-beta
